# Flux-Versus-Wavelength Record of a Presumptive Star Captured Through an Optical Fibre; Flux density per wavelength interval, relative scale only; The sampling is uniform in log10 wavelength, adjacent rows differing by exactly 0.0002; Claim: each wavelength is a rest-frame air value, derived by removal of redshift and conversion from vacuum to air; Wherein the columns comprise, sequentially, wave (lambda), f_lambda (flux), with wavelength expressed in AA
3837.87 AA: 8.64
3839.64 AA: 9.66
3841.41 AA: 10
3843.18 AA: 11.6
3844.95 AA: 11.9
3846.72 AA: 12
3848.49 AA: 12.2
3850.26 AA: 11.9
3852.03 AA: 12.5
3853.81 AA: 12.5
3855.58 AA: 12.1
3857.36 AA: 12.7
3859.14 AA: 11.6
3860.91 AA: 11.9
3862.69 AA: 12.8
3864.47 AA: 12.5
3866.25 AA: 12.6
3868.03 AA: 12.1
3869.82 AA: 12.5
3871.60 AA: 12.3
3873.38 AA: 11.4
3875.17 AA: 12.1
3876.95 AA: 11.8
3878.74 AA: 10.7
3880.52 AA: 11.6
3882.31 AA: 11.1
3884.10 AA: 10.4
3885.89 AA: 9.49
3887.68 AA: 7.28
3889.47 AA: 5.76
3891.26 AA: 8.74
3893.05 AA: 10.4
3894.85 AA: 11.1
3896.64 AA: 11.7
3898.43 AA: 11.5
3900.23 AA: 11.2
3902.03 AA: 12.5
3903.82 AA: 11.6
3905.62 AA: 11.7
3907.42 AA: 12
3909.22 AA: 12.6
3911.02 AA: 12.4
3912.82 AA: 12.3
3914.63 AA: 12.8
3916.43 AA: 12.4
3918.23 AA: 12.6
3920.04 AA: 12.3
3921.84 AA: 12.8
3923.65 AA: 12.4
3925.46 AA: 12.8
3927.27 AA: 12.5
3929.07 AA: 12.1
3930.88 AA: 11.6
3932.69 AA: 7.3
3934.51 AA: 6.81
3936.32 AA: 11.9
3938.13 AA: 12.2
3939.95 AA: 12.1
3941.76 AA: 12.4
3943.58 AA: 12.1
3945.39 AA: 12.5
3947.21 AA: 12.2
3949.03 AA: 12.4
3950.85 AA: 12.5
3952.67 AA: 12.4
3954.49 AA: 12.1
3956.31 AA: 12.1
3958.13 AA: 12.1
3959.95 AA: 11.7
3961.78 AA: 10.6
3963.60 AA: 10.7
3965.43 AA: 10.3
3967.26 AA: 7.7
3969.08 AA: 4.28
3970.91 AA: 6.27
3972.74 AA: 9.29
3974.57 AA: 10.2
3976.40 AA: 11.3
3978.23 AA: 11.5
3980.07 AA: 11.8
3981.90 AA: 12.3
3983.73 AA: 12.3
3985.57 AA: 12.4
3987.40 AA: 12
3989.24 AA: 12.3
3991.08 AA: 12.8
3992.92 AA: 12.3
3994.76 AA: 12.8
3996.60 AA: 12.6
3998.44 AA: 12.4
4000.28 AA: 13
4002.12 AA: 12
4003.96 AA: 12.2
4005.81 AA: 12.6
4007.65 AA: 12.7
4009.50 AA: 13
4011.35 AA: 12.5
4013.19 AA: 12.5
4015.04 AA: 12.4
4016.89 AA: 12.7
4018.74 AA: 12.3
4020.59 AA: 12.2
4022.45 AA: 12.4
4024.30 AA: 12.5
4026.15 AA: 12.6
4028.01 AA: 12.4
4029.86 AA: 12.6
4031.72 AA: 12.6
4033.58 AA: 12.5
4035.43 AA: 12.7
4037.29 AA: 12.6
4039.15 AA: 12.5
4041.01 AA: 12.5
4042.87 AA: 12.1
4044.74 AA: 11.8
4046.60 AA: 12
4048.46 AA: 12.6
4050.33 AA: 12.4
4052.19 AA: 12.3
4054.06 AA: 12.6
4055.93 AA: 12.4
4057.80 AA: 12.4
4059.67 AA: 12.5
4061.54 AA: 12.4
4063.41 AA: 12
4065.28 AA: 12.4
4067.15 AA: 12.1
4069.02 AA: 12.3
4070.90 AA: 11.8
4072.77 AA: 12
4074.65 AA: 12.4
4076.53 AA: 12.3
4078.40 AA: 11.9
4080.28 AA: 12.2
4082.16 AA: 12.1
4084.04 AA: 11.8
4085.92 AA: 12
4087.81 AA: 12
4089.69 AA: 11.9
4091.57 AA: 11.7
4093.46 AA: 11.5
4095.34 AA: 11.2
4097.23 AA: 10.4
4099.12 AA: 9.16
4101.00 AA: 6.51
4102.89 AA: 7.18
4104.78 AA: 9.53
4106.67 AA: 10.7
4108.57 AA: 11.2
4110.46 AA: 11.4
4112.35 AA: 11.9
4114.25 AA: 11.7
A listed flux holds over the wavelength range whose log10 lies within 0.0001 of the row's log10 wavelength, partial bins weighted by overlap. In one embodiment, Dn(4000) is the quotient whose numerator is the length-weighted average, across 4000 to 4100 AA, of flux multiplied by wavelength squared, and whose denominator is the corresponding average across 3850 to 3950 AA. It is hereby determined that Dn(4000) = 1.14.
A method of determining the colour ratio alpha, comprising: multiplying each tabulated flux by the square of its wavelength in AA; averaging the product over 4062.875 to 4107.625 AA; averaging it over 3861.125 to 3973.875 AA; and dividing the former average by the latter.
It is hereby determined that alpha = 1.1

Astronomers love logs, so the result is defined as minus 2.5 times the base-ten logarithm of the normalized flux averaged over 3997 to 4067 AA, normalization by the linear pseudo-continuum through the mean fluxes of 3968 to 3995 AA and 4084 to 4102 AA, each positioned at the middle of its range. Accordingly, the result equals -0.15 mag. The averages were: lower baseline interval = 10.9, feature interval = 12.4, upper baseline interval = 10.8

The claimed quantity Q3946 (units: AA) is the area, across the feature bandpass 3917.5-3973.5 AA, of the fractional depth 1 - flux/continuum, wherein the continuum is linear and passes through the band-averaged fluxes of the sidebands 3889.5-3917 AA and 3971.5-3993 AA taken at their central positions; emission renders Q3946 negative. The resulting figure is 2.3 AA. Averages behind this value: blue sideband 11.5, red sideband 11.6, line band 11.1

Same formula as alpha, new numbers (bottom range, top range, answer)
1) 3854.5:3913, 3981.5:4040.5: 1.18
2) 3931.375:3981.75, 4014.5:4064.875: 1.21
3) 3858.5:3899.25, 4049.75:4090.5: 1.22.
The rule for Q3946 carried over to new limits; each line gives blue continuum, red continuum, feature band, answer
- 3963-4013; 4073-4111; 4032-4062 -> -3.4 AA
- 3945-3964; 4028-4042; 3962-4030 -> 3.7 AA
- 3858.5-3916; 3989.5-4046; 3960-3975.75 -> 4.1 AA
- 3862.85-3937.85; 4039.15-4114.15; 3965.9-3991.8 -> 2.3 AA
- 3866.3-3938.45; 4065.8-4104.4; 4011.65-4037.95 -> -3.0 AA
